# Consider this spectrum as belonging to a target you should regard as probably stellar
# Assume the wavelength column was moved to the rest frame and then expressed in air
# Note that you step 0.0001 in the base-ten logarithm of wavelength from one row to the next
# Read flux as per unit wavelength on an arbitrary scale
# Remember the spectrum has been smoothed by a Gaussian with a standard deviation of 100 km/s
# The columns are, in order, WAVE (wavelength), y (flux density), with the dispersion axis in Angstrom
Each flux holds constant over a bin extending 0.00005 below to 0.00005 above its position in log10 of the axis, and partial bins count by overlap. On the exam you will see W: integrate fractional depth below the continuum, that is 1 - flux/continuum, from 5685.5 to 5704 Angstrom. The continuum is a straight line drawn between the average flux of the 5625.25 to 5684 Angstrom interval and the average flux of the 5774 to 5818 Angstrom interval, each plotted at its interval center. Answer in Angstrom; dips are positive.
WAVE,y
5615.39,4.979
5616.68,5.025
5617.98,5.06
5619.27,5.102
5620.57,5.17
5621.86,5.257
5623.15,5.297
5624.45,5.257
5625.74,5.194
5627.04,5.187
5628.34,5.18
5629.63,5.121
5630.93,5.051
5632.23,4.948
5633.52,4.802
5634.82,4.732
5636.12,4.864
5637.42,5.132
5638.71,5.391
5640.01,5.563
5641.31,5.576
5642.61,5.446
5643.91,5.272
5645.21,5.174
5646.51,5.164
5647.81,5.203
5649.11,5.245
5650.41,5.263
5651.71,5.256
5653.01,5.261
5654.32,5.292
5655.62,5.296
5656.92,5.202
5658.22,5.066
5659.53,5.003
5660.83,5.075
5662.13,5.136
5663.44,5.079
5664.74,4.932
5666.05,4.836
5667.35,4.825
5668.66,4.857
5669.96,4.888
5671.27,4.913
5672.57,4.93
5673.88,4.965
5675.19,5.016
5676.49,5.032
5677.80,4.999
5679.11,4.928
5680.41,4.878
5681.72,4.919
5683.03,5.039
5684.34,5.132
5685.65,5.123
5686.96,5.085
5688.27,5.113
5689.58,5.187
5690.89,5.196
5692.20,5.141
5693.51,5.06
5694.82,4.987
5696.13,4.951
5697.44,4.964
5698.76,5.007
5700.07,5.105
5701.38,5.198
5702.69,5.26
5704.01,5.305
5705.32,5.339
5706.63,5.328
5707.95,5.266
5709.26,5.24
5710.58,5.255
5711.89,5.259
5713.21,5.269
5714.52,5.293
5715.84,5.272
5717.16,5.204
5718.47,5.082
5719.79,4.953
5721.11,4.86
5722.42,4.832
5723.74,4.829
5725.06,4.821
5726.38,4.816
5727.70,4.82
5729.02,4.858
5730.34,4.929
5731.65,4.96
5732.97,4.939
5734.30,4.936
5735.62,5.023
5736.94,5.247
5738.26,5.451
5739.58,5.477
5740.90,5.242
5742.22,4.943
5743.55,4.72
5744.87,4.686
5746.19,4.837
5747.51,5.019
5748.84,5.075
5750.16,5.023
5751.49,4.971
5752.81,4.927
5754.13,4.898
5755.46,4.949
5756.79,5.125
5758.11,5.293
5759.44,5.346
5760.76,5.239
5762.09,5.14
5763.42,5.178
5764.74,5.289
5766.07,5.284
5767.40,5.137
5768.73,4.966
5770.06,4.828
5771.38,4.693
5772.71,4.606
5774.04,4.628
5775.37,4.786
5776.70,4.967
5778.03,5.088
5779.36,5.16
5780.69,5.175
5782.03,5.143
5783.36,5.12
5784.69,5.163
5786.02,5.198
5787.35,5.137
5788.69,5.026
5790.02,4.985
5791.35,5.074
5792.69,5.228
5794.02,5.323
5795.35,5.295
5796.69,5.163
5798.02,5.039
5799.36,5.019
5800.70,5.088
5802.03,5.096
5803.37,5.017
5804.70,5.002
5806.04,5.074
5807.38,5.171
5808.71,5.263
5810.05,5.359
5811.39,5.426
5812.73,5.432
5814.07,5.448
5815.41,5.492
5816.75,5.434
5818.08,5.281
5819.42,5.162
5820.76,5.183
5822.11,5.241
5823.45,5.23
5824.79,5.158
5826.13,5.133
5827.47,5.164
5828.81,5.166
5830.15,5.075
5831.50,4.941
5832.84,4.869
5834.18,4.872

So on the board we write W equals 0.02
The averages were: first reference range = 5.09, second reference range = 5.16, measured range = 5.1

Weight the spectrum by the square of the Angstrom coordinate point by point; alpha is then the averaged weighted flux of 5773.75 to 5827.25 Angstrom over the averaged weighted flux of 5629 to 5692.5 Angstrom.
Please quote 1.1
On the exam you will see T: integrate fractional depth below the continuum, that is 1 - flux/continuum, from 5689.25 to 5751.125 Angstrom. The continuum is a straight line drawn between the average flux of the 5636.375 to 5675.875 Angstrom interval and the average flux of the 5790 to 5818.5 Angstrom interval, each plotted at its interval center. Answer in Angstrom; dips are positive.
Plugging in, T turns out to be 1.21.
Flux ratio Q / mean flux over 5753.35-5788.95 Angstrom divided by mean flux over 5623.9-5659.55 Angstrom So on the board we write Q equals 0.98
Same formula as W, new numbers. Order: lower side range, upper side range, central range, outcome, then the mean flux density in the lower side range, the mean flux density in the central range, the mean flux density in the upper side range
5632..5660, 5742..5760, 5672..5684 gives 0.4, 5.19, 4.97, 4.98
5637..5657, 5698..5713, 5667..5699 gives 1.5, 5.3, 5.01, 5.23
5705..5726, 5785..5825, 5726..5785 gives 1.5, 5.12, 5.02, 5.2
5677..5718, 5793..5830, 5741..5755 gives 0.7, 5.14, 4.92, 5.22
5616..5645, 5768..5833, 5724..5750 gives 0.8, 5.16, 4.99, 5.12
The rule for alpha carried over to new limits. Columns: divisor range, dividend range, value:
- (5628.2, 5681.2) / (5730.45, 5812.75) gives 1.04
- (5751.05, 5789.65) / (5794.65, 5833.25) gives 1.04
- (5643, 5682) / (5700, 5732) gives 1.02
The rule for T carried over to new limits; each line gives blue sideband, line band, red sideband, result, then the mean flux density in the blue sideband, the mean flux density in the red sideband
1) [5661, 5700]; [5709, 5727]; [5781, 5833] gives 0.0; 5.01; 5.18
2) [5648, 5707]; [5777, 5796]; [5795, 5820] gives 0.2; 5.08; 5.22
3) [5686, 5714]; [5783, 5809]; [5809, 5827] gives 0.8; 5.17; 5.3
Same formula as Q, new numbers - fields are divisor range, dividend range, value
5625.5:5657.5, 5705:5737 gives 0.97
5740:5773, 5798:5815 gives 1.03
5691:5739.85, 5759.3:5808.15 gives 1.00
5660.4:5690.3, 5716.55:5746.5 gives 1.00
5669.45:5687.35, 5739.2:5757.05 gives 1.00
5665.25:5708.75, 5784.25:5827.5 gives 1.03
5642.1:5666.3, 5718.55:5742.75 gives 0.97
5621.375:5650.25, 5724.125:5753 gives 0.96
